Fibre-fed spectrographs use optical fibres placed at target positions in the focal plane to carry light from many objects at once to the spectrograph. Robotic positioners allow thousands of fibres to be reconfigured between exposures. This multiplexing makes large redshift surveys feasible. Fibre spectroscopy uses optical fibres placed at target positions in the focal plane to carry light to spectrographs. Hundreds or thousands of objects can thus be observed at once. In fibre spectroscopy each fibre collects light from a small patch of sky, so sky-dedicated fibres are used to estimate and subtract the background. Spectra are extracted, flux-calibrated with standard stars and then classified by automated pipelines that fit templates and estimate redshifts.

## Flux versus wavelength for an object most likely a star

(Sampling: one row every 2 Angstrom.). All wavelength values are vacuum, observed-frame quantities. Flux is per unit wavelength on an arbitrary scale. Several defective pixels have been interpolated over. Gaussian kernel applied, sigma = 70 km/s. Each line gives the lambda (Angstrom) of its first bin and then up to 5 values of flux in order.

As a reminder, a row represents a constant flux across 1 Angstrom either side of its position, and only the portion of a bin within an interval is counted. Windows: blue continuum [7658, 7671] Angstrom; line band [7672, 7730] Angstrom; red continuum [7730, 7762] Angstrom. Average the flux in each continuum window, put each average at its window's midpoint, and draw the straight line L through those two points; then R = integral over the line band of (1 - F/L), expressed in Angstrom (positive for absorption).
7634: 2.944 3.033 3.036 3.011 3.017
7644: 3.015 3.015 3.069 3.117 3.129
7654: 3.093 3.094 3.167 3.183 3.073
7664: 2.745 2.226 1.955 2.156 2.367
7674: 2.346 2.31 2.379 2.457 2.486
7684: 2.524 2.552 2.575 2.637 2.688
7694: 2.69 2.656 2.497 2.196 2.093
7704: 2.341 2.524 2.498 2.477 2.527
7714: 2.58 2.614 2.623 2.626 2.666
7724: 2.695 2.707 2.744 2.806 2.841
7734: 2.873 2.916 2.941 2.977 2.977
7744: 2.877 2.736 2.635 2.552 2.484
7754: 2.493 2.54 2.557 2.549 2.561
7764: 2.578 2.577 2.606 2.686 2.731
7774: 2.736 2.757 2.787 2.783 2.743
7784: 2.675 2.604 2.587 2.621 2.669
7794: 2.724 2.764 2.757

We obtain 2.88 Angstrom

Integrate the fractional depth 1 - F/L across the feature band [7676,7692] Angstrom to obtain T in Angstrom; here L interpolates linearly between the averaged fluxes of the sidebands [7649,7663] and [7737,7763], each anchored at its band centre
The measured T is 2.6 Angstrom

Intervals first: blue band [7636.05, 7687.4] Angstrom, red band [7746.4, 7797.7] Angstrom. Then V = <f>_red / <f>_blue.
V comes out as 0.96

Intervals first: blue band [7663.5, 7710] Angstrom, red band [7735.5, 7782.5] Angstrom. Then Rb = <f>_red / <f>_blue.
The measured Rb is 1.11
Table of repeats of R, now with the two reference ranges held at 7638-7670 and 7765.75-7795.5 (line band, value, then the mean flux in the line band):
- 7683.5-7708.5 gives 3.0 Angstrom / 2.5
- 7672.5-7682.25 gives 1.6 Angstrom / 2.39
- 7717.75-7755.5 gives 0.3 Angstrom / 2.75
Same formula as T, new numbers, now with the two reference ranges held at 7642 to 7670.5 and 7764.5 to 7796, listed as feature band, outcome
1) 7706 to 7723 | 1.31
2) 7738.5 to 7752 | -0.17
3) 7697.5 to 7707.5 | 1.70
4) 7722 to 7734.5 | 0.01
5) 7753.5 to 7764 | 0.67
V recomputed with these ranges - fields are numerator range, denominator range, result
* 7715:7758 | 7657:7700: 1.07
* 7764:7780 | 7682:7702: 1.07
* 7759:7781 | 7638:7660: 0.87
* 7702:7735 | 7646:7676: 0.95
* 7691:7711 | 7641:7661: 0.80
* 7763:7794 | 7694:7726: 1.06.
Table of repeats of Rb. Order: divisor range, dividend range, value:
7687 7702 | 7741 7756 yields 1.05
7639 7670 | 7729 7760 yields 0.94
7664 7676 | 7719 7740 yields 1.23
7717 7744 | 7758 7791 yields 0.95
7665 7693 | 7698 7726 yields 1.04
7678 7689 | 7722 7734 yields 1.10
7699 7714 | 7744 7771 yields 1.08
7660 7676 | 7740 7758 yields 1.09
